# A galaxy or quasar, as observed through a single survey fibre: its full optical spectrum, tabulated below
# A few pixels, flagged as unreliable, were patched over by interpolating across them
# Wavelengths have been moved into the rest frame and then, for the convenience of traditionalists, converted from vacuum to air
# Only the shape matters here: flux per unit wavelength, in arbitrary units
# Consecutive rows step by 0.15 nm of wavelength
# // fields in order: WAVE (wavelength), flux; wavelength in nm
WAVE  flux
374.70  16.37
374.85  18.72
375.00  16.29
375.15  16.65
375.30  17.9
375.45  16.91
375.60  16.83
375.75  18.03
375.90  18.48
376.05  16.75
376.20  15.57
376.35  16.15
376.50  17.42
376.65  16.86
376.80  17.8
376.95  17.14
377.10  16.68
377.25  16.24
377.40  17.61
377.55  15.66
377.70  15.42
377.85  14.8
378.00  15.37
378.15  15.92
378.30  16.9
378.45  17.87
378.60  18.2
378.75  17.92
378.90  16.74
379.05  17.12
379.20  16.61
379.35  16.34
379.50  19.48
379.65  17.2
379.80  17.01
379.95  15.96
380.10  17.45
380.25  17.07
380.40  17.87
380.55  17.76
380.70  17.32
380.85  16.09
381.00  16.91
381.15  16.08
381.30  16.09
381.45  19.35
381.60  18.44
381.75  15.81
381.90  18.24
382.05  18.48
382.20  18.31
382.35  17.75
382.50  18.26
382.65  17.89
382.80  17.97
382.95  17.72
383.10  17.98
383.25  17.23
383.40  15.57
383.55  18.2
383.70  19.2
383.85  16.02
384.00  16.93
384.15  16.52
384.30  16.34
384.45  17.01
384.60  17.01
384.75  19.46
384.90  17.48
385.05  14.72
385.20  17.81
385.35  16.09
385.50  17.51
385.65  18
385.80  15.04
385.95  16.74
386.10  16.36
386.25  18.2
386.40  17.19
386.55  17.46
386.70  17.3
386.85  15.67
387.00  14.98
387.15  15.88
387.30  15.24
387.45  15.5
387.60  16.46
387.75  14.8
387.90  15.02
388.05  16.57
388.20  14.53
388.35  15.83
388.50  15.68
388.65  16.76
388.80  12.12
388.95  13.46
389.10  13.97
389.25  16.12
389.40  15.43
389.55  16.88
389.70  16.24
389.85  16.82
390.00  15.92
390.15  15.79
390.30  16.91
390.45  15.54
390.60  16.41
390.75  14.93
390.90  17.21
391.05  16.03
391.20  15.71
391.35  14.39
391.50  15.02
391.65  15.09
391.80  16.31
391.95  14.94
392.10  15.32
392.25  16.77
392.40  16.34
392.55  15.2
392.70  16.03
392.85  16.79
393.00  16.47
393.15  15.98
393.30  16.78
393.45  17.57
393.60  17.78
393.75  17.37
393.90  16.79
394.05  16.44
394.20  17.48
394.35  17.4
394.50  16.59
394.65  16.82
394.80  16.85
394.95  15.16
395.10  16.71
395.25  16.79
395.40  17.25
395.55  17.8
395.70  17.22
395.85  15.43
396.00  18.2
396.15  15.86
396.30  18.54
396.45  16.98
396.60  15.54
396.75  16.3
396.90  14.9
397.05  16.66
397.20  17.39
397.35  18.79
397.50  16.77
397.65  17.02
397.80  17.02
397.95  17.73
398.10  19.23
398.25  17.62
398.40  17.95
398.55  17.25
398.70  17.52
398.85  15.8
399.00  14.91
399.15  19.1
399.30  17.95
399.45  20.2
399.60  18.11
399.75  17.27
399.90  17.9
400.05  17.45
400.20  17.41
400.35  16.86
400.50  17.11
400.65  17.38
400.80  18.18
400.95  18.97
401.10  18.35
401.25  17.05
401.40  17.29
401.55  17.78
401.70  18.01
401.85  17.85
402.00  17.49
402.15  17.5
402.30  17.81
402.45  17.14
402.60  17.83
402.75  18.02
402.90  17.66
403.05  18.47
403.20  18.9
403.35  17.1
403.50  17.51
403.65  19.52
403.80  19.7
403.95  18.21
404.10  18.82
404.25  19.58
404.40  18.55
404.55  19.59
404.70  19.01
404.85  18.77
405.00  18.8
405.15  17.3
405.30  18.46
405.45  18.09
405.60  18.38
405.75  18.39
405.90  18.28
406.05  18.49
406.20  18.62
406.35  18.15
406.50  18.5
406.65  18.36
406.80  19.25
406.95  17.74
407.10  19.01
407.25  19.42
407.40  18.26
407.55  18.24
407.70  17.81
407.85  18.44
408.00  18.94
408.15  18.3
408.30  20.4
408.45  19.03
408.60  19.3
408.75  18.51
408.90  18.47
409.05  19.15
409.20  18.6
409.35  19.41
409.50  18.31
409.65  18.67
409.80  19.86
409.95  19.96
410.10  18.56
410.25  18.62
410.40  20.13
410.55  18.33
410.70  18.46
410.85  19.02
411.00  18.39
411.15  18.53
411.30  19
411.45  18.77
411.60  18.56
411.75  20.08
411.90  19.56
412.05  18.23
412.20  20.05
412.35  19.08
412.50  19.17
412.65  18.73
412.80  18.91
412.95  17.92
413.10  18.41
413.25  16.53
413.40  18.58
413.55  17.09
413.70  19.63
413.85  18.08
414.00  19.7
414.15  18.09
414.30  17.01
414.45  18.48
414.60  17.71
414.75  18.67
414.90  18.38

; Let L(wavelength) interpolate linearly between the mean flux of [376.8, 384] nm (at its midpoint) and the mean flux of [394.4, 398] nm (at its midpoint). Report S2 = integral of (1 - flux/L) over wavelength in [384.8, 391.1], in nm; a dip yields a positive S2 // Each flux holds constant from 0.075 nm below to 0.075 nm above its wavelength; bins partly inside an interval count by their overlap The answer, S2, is 0.37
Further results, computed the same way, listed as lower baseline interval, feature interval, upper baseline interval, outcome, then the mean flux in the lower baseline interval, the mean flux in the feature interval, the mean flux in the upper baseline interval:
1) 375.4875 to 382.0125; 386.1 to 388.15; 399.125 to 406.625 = 0.15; 17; 16.2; 18.2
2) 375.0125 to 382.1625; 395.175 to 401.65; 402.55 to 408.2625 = 0.27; 17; 17.4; 18.5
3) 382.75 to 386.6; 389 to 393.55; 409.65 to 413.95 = 0.41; 17.1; 16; 18.8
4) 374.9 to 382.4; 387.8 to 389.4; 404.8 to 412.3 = 0.24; 17.1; 15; 18.8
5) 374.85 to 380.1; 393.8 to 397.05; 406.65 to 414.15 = 0.22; 16.9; 16.7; 18.8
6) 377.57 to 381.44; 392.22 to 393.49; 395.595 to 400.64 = 0.06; 16.9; 16.4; 17.3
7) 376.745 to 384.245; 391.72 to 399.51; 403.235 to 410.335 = 0.49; 17.2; 16.9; 18.7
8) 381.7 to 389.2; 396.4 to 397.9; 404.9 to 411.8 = 0.08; 16.6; 16.7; 18.7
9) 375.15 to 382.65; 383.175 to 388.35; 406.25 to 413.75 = 0.26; 17.1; 16.6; 18.8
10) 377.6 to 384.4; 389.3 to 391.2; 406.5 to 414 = 0.16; 17.2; 16.2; 18.8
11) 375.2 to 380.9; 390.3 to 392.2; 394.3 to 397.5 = 0.14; 17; 15.6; 16.8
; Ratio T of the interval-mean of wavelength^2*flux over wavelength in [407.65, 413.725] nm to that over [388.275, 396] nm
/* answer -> 1.28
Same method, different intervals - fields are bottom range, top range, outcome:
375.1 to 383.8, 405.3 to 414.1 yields 1.27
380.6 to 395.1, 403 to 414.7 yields 1.26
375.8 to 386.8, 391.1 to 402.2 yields 1.08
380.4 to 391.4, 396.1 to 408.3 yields 1.18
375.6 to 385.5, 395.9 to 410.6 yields 1.19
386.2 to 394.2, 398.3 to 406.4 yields 1.20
